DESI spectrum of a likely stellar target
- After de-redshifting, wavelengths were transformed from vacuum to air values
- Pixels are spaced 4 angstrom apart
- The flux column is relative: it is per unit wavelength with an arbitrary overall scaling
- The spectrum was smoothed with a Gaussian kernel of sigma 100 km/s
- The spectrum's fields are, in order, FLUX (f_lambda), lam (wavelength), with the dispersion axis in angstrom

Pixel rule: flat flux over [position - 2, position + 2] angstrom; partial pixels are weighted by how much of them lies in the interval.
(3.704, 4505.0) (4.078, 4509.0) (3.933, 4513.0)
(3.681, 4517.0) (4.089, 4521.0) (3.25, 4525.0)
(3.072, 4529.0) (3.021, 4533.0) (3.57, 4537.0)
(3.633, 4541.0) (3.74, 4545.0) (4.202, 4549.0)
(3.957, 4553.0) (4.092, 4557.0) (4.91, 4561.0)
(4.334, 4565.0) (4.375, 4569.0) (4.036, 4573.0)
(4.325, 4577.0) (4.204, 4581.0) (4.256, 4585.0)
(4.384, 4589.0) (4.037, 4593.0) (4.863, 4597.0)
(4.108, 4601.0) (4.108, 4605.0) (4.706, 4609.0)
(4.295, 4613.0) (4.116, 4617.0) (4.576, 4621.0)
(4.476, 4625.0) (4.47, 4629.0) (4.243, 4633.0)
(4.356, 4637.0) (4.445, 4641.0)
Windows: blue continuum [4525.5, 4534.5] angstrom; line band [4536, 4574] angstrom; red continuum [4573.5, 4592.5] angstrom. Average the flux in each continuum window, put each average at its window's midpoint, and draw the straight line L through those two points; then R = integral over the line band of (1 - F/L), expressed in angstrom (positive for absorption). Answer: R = -4.88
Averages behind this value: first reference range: 3.08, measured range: 4.1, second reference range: 4.25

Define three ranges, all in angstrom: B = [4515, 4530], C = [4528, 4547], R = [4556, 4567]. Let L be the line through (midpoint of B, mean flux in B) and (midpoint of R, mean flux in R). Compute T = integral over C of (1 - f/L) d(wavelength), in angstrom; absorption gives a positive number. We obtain 2.4 angstrom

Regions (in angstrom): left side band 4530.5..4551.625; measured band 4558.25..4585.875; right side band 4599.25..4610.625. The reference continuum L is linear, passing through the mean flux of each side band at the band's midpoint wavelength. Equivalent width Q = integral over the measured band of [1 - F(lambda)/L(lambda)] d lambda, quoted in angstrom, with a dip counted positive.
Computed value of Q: -2.8 angstrom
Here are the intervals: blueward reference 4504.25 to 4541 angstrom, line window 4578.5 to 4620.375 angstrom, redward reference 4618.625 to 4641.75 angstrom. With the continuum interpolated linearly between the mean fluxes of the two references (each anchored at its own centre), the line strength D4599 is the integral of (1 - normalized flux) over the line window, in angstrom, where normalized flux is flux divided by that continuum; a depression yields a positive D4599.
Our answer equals -1.32 angstrom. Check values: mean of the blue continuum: 3.6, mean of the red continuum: 4.42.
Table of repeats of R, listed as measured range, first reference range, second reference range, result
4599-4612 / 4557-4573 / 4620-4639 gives 0.3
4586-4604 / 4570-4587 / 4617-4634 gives -0.2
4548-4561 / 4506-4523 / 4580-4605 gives -0.3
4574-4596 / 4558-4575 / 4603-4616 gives 0.6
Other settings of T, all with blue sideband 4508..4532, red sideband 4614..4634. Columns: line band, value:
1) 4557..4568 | -1.57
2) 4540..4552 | -0.19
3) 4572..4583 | -0.42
